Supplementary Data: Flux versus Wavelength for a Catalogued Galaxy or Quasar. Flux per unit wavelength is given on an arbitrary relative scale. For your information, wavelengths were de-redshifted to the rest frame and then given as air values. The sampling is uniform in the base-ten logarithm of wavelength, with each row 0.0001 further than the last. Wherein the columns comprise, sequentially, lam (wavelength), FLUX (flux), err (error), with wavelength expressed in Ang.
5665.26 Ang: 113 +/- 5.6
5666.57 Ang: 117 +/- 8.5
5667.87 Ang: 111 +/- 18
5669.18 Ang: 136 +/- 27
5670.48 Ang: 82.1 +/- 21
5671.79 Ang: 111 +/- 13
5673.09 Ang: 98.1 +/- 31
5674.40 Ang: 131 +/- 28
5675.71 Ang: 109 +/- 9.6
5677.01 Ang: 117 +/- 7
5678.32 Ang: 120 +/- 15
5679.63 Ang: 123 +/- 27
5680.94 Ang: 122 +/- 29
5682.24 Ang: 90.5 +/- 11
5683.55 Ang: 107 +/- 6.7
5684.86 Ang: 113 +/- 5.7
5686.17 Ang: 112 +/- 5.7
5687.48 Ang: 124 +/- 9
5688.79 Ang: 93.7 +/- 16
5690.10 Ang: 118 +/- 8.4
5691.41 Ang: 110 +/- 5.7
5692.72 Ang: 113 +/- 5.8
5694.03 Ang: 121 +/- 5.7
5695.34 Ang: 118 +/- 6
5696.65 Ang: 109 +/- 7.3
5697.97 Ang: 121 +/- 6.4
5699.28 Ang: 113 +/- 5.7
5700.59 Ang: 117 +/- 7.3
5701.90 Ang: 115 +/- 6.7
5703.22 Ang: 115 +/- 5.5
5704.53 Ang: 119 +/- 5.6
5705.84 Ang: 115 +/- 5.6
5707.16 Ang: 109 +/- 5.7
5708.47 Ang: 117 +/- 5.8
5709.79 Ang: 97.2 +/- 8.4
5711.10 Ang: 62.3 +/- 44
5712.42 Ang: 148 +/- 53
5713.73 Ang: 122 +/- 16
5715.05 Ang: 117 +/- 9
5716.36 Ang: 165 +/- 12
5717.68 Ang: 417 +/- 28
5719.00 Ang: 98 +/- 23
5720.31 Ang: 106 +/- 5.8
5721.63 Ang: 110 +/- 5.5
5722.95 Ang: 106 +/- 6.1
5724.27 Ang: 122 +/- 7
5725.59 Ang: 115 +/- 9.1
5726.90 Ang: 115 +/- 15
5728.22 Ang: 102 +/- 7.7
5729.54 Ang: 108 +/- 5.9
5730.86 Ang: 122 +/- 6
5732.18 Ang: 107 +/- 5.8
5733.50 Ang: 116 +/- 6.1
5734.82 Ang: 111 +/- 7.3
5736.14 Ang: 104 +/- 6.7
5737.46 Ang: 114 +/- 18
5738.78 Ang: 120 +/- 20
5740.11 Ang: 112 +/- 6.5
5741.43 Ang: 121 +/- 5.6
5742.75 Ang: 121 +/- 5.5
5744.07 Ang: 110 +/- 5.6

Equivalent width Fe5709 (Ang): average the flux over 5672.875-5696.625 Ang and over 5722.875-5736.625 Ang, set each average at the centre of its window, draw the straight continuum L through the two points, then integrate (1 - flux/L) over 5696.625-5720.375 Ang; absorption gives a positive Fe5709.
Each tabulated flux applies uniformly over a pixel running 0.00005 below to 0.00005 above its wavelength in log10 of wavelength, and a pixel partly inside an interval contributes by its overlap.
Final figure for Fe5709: -4.0 Ang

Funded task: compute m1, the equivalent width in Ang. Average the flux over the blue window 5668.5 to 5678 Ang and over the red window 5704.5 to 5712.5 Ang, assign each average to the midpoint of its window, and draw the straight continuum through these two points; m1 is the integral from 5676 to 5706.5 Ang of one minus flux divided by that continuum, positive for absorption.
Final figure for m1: -1.4 Ang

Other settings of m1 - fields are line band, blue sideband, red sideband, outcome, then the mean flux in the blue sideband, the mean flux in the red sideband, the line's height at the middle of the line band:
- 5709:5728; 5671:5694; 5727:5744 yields -3.7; 113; 113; 113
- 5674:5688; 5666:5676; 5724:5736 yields -0.4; 112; 112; 112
